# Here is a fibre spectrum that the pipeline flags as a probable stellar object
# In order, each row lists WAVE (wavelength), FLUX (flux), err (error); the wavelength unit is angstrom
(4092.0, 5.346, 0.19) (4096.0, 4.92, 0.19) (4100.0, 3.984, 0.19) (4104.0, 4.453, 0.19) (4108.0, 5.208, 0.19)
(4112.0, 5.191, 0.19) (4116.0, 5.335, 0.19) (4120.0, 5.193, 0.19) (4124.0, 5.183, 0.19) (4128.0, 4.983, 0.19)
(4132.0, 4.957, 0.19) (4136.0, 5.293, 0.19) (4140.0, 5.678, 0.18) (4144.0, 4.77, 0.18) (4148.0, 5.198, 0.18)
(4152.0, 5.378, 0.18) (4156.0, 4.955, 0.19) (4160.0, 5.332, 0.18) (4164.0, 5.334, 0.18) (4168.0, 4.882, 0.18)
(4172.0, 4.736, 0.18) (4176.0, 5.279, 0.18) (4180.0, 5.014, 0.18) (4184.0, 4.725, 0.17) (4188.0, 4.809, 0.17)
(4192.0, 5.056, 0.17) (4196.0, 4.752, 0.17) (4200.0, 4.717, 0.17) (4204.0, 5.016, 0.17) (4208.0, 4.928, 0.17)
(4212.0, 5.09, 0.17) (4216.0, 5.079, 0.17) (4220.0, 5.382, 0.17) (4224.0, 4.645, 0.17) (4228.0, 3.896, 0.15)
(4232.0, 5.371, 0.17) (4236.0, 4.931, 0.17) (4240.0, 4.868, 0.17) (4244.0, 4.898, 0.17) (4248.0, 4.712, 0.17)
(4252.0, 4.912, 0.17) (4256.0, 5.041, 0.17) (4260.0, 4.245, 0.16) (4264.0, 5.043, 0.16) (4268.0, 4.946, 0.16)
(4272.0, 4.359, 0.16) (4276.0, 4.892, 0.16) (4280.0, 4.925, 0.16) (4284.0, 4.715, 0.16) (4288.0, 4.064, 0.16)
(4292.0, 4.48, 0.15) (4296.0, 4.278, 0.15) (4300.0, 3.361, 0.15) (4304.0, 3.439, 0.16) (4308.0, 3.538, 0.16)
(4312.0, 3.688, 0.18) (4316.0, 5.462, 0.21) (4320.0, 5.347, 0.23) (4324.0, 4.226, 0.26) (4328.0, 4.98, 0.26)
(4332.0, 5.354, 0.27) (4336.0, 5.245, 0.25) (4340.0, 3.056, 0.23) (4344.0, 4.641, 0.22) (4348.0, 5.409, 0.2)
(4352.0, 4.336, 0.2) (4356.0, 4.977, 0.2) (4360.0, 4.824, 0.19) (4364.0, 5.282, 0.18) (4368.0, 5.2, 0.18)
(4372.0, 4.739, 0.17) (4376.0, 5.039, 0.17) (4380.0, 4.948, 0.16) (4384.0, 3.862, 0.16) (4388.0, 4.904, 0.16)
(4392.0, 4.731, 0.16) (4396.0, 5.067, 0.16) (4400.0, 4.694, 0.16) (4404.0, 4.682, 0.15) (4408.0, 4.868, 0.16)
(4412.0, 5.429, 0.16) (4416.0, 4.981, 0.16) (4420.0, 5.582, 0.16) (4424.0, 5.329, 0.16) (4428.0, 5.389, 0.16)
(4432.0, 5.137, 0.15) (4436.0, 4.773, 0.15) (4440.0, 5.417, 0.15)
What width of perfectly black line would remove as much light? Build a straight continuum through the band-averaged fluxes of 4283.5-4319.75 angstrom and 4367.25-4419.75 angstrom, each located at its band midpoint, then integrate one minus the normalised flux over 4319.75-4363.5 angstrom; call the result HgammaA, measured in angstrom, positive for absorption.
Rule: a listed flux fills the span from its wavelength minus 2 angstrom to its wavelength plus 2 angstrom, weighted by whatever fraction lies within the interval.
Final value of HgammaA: -2.90 angstrom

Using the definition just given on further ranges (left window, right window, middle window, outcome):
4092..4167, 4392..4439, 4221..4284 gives 3.6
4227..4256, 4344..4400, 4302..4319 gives 2.6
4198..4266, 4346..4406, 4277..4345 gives 6.3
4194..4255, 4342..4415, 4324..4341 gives 0.6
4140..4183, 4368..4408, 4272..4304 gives 3.9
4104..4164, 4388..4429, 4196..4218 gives 0.8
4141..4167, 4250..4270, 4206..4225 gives -0.3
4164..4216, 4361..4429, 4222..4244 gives 0.8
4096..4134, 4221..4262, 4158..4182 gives -1.1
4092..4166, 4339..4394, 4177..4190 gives 0.3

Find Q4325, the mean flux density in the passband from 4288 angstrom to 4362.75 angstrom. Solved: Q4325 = 4.48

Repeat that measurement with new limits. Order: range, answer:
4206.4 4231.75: 4.87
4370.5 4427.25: 4.93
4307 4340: 4.66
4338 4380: 4.76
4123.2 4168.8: 5.17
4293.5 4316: 3.84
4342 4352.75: 4.85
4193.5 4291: 4.81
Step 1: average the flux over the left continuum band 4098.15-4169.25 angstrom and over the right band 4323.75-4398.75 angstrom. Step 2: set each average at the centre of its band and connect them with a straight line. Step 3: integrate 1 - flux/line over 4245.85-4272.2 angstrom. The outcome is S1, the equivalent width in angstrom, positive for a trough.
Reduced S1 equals 0.8 angstrom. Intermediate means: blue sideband 5.08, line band 4.78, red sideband 4.79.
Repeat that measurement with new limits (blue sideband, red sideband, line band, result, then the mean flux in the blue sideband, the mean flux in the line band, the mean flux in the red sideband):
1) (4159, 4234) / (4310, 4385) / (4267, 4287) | 0.6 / 4.94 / 4.72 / 4.78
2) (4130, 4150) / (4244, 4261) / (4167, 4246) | 0.6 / 5.18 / 4.9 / 4.78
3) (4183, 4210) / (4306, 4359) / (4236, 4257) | -0.5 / 4.86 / 4.88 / 4.64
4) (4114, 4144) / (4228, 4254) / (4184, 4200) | 0.6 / 5.2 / 4.83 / 4.87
